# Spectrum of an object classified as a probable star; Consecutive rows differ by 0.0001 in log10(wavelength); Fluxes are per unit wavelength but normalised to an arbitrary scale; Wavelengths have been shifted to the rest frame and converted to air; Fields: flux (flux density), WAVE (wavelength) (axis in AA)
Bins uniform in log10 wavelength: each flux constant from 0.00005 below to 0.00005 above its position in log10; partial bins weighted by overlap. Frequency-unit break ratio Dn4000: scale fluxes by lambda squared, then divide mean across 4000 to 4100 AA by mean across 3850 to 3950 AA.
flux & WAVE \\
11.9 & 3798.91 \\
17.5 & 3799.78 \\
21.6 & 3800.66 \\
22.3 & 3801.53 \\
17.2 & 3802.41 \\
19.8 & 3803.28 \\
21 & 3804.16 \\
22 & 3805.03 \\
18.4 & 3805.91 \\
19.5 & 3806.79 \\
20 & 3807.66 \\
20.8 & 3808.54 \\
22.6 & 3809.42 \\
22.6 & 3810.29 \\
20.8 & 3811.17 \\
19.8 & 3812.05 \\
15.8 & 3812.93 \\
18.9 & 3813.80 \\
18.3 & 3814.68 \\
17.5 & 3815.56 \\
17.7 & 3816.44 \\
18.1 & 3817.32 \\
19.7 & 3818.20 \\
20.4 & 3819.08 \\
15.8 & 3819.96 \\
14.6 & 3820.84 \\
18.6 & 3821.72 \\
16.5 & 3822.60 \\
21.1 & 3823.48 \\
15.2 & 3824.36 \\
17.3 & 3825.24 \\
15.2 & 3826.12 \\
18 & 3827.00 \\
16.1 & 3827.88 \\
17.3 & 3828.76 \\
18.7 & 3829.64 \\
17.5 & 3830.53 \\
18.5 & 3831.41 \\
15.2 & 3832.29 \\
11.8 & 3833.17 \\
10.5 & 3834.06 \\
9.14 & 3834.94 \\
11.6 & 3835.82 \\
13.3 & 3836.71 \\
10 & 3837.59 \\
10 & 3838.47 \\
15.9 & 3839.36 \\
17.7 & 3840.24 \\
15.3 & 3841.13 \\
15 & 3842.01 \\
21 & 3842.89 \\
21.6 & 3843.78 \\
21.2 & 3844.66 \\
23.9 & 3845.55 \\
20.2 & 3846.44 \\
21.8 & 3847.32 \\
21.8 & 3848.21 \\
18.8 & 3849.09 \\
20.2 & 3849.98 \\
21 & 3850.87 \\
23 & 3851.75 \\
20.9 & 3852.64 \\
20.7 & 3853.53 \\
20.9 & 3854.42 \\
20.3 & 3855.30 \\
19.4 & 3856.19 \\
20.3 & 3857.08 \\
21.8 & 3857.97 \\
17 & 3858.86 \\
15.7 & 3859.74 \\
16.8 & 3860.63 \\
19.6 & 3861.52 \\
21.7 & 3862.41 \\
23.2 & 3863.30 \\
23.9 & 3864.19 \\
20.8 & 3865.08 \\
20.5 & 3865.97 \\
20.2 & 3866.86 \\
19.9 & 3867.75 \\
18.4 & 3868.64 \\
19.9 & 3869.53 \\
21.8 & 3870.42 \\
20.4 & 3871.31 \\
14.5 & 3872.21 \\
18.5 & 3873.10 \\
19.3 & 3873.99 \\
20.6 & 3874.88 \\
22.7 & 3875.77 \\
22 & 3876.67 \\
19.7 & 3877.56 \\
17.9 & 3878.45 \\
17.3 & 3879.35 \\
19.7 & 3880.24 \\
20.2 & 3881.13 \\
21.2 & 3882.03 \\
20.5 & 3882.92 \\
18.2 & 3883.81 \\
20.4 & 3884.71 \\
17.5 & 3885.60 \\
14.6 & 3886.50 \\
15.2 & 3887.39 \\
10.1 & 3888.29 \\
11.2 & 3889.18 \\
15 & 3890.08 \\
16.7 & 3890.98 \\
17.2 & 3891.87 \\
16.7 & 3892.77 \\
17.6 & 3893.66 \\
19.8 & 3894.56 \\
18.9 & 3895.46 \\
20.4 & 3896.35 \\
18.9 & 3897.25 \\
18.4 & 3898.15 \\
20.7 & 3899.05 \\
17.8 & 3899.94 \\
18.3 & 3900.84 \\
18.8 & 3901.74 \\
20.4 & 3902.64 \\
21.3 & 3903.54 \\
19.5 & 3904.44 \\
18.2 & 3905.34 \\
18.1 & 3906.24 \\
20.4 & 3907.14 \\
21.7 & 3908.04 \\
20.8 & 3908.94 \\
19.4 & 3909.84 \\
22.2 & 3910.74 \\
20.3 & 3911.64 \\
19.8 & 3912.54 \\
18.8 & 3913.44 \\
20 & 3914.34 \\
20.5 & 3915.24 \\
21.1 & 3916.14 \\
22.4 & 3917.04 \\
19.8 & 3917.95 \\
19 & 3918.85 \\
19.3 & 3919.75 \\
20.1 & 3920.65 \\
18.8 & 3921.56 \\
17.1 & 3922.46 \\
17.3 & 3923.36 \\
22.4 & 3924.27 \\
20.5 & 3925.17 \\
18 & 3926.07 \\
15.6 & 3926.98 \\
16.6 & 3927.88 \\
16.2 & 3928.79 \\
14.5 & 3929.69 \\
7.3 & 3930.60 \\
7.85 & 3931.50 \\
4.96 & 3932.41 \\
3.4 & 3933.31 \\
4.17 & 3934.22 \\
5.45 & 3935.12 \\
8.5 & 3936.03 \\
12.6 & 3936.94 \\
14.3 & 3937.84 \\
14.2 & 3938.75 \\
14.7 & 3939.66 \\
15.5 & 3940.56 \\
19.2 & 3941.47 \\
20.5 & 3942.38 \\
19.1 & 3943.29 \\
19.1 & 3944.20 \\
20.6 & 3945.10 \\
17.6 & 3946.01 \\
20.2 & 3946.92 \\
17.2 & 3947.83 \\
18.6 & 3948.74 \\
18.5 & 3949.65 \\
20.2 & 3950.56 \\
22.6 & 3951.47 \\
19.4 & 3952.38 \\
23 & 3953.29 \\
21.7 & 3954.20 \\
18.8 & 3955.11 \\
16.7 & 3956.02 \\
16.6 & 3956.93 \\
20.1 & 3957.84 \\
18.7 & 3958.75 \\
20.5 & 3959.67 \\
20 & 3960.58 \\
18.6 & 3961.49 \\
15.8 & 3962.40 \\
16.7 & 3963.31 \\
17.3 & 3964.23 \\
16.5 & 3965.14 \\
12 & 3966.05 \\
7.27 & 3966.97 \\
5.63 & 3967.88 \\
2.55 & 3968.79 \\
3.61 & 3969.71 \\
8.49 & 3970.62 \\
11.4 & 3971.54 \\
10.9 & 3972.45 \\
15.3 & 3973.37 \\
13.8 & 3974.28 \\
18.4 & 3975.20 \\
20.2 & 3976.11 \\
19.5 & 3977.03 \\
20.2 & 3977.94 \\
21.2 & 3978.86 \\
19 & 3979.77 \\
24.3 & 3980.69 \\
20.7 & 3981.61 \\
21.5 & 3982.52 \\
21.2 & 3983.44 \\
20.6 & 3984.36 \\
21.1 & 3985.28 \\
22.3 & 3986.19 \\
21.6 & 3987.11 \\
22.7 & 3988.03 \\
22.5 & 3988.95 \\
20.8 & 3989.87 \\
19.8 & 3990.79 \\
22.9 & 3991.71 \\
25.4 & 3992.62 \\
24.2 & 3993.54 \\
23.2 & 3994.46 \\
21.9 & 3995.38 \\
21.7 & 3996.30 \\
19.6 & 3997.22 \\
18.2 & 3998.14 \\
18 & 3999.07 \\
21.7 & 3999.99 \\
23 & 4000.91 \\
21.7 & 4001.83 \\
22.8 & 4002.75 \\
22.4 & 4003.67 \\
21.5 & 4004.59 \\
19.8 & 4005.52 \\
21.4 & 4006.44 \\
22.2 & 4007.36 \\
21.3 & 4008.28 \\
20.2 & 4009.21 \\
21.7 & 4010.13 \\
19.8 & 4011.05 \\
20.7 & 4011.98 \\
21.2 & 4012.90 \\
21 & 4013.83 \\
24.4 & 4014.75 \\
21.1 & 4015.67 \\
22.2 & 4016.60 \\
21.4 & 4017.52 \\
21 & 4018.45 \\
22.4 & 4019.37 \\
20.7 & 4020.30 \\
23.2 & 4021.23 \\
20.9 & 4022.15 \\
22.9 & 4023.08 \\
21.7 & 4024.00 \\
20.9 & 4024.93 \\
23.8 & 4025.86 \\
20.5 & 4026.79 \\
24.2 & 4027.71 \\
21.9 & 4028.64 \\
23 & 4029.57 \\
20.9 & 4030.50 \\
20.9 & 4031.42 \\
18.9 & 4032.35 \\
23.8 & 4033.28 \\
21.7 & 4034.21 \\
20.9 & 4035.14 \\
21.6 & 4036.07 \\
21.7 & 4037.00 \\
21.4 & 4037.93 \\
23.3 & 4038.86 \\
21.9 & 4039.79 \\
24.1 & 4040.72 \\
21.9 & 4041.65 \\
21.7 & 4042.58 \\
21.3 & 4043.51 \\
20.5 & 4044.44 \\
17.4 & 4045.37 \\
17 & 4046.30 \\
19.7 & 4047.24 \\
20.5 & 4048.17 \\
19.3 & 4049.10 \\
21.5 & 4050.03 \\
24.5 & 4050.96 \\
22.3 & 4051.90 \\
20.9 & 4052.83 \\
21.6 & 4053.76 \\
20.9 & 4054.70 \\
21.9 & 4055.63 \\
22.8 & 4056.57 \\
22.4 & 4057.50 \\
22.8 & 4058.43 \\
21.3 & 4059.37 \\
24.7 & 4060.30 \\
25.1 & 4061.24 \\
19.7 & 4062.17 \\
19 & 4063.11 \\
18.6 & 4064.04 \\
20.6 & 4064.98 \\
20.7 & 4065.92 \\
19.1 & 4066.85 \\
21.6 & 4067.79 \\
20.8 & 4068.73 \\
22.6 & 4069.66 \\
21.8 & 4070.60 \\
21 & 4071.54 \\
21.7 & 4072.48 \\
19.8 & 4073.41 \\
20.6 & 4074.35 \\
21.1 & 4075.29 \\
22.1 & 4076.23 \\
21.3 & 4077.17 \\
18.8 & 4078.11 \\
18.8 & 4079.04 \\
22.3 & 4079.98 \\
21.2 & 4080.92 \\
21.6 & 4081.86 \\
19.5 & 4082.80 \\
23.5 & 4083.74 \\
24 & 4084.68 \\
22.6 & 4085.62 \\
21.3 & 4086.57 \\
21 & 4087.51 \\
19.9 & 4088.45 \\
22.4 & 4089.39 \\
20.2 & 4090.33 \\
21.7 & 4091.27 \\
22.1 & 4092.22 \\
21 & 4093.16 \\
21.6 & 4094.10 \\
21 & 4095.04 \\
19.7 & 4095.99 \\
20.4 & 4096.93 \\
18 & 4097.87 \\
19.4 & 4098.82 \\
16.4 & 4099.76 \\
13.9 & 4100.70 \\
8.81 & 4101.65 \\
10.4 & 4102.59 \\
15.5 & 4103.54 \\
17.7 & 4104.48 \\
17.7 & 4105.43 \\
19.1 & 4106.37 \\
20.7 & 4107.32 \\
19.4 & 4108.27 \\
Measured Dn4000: 1.27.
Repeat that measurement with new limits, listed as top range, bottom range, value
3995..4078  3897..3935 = 1.30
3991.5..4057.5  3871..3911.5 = 1.24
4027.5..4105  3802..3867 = 1.26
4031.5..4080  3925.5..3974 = 1.51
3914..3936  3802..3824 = 0.85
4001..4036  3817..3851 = 1.40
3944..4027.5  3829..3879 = 1.12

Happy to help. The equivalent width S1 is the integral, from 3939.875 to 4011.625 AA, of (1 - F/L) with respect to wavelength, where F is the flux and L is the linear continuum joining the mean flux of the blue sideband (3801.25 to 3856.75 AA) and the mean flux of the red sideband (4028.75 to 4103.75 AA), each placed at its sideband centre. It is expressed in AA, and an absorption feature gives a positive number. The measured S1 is 3.2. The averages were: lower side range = 18.2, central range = 18.9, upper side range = 20.7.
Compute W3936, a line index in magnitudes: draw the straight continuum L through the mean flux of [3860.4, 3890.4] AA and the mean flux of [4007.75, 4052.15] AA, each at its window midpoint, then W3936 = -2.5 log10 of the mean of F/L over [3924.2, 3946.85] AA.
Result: 0.38 mag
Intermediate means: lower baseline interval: 18.9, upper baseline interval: 21.5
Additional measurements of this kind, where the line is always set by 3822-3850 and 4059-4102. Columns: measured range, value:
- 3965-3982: 0.31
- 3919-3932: 0.10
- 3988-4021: -0.12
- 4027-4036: -0.10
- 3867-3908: -0.06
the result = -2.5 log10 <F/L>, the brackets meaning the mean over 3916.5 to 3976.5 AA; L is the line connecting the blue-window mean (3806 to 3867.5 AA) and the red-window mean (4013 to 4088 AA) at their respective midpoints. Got 0.262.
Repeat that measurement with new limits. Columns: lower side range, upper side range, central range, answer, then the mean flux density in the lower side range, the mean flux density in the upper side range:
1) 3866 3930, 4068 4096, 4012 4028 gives -0.08 mag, 18.9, 21.3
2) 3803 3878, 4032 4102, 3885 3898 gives 0.16 mag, 18.7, 20.9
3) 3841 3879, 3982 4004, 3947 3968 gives 0.20 mag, 20.1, 21.7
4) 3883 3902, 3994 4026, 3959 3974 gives 0.48 mag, 17.3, 21.4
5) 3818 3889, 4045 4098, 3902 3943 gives 0.15 mag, 18.3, 21.1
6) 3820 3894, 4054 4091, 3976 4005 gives -0.07 mag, 18.1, 21.3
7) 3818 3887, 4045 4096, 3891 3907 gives 0.01 mag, 18.5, 21.2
